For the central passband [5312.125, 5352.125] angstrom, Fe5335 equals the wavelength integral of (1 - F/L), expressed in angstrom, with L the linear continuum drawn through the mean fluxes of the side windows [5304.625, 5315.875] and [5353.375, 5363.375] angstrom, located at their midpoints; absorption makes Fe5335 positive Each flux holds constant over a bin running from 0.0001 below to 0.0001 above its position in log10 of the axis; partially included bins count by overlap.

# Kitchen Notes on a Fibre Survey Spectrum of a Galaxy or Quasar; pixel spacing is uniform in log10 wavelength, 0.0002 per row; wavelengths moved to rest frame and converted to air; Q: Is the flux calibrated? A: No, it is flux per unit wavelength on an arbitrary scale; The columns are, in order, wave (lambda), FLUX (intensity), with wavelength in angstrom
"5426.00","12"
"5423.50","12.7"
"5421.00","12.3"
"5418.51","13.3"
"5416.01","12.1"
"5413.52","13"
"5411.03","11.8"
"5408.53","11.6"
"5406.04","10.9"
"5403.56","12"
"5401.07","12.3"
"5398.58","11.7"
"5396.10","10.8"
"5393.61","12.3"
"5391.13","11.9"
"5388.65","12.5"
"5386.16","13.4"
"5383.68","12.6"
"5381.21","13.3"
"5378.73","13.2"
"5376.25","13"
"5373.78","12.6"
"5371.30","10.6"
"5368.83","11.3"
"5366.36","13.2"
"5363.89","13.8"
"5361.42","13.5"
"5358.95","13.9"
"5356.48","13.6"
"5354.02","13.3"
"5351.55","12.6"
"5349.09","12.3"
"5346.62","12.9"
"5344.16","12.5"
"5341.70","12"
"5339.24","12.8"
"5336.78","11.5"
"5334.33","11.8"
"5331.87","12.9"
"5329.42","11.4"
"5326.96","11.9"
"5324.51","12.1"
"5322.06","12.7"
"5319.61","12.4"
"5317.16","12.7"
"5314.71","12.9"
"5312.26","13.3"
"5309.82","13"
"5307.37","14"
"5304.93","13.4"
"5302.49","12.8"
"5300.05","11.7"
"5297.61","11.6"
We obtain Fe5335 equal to 3.2 angstrom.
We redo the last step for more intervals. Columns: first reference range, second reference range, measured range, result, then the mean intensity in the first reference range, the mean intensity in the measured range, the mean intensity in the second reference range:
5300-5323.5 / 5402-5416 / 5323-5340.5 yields 0.91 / 12.9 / 12.1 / 11.9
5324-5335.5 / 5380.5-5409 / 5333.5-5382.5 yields -2.60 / 12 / 12.7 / 12.1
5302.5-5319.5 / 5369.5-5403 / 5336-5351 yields 0.47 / 13.1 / 12.4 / 12.3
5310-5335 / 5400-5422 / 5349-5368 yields -1.49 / 12.4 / 13.3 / 12.1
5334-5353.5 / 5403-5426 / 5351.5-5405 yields -1.42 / 12.4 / 12.6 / 12.2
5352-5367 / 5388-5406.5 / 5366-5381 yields 0.63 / 13.5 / 12.3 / 11.8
